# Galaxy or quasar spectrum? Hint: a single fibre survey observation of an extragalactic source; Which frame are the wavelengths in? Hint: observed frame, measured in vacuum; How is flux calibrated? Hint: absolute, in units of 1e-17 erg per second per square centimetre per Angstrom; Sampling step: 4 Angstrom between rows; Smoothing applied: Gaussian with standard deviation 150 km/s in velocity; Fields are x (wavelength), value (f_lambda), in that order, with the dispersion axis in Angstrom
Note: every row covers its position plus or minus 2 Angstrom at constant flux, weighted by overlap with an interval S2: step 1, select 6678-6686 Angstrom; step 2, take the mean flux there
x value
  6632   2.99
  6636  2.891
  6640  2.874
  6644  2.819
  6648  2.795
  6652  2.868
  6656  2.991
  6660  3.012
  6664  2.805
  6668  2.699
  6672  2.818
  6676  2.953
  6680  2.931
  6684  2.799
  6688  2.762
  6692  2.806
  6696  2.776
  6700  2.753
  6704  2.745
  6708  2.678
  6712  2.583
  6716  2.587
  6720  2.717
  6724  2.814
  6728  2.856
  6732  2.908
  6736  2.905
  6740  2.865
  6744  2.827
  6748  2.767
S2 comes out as 2.87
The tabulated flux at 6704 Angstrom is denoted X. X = 2.745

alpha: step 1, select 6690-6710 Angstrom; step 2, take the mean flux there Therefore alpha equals 2.75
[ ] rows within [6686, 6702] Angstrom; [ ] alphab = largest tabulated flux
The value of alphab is 2.806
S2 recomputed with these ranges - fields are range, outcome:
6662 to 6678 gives 2.82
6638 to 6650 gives 2.83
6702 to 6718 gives 2.65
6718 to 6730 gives 2.8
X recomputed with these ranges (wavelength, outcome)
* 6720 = 2.717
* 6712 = 2.583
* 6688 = 2.762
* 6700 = 2.753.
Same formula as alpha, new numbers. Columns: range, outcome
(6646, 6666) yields 2.89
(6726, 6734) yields 2.88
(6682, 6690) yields 2.78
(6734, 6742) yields 2.88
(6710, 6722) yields 2.63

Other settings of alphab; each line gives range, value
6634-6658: 2.991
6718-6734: 2.908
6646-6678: 3.012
